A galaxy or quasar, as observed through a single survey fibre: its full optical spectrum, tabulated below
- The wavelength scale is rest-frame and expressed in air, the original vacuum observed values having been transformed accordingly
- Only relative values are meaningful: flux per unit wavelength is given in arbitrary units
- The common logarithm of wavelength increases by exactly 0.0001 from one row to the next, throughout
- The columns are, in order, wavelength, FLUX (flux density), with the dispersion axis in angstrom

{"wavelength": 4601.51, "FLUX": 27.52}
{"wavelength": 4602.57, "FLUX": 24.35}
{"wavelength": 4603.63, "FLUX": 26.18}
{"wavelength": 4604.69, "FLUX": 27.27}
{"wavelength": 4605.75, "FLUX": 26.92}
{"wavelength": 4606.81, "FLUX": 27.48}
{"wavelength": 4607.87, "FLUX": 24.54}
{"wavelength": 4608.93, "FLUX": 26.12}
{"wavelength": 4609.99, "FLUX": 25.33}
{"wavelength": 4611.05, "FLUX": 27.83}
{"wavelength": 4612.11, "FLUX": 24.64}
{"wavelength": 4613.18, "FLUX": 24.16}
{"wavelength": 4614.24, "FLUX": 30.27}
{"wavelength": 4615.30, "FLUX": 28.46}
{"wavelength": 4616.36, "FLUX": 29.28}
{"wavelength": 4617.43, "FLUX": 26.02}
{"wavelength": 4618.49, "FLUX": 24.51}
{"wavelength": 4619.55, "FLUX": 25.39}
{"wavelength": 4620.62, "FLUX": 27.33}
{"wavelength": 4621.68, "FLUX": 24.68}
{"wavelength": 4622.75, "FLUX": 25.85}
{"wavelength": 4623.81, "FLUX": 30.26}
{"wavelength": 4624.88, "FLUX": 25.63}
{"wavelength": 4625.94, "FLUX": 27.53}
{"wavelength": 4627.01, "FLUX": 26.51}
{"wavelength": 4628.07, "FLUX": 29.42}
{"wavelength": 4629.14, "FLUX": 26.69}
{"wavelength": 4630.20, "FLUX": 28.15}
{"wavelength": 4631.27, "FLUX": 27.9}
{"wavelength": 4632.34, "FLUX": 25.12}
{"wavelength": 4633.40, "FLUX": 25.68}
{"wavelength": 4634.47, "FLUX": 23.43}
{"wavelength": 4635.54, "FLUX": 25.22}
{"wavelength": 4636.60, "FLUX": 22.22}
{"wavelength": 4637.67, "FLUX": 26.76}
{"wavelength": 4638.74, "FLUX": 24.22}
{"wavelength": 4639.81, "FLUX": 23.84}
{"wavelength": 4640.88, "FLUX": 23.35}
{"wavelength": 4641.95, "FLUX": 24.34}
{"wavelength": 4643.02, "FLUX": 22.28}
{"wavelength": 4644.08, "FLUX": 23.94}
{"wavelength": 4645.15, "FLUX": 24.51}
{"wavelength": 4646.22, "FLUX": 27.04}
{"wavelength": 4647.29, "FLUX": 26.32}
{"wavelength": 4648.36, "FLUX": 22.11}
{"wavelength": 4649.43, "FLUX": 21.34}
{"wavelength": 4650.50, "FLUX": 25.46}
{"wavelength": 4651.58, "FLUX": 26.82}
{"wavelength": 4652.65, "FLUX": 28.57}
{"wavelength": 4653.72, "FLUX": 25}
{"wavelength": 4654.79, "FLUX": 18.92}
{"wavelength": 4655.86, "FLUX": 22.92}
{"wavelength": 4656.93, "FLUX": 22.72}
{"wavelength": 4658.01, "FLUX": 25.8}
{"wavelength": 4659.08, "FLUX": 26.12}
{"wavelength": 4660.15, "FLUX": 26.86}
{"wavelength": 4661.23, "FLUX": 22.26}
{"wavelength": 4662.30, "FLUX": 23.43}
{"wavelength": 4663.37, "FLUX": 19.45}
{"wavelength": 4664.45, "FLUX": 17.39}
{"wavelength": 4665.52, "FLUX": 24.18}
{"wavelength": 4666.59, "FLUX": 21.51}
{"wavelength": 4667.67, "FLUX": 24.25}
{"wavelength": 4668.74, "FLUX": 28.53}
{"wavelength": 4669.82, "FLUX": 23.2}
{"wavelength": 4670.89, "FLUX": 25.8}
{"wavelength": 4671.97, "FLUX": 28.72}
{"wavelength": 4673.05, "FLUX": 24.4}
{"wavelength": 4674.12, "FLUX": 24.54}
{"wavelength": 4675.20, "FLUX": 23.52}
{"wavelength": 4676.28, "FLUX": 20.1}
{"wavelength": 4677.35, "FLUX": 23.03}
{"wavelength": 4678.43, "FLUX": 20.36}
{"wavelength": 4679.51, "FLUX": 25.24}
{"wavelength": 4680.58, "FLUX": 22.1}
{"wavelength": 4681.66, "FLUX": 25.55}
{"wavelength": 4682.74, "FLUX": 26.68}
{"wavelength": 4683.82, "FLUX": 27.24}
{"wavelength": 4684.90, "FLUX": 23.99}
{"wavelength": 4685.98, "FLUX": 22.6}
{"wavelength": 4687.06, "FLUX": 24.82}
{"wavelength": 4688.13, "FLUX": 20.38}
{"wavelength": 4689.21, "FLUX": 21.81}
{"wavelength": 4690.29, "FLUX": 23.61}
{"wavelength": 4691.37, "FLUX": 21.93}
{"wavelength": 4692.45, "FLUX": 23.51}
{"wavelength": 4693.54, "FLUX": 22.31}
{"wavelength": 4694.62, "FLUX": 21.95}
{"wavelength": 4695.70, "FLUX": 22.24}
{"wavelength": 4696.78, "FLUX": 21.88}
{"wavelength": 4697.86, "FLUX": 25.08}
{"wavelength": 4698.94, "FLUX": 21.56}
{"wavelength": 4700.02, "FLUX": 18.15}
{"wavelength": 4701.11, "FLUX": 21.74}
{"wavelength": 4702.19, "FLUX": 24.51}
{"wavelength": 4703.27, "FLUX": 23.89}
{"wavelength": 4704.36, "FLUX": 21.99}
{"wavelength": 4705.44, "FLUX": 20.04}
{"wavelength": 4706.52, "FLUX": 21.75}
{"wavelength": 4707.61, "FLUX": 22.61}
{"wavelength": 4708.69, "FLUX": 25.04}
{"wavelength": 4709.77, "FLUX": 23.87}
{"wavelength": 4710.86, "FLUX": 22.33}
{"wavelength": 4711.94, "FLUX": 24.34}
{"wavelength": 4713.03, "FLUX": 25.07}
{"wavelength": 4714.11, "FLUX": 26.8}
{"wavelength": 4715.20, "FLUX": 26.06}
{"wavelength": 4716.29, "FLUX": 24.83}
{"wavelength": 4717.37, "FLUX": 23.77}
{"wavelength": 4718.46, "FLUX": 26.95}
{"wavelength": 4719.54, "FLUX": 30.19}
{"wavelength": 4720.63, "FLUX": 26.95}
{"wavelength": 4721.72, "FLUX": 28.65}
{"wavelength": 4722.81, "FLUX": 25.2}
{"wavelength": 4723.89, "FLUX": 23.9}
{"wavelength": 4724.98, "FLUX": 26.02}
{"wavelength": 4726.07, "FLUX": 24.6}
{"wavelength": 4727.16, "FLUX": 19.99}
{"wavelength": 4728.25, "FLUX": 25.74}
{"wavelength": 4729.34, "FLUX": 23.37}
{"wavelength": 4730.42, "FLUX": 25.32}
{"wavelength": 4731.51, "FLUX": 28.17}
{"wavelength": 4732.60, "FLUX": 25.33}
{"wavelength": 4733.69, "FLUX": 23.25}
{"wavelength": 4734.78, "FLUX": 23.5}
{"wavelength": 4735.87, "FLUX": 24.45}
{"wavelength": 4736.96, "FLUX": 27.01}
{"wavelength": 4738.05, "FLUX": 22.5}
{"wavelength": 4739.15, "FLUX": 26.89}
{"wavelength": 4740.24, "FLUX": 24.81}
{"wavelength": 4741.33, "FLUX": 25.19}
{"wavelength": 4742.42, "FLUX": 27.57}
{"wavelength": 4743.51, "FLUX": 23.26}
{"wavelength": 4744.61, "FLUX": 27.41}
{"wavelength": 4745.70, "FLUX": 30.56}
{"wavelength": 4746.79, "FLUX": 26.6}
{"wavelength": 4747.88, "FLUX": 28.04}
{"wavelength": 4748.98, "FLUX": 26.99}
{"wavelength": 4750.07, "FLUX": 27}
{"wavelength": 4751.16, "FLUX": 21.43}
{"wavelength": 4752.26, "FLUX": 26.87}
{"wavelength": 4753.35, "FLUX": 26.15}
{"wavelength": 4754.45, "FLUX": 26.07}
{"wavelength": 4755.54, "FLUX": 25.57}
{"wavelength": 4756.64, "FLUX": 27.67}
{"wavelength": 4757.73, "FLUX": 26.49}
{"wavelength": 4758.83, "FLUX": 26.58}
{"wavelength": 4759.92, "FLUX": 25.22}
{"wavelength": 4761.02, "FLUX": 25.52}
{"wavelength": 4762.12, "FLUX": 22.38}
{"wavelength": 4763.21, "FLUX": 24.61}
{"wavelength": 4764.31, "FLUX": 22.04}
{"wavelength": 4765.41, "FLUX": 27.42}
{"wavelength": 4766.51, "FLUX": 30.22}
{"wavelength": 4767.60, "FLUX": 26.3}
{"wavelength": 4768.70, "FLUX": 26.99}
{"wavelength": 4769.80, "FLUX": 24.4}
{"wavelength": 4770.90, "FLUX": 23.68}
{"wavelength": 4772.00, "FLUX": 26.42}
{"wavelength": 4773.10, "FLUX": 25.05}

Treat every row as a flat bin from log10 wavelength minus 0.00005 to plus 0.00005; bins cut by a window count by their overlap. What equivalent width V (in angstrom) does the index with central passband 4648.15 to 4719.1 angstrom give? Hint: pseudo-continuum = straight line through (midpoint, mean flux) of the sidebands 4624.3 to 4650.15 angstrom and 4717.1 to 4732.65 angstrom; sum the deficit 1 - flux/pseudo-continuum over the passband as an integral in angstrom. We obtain 5.12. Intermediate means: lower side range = 25.2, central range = 23.6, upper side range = 25.7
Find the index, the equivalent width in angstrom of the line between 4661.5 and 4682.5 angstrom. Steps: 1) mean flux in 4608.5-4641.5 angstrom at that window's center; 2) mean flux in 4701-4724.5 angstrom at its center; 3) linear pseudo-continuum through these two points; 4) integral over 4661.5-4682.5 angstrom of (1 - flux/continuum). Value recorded 1.6 angstrom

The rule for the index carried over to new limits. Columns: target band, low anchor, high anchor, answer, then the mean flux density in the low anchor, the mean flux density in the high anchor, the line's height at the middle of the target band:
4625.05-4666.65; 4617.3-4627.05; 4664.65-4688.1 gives 1.43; 26.4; 24.1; 25.4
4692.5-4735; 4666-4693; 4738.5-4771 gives 1.36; 23.9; 26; 24.9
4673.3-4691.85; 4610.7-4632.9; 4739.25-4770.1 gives 2.19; 26.9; 26.1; 26.5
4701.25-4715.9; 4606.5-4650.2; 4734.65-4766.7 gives 1.21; 25.7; 25.8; 25.8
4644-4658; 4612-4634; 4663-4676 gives 0.36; 26.9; 23.8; 25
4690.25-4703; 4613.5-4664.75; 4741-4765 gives 1.59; 25.2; 25.9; 25.5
